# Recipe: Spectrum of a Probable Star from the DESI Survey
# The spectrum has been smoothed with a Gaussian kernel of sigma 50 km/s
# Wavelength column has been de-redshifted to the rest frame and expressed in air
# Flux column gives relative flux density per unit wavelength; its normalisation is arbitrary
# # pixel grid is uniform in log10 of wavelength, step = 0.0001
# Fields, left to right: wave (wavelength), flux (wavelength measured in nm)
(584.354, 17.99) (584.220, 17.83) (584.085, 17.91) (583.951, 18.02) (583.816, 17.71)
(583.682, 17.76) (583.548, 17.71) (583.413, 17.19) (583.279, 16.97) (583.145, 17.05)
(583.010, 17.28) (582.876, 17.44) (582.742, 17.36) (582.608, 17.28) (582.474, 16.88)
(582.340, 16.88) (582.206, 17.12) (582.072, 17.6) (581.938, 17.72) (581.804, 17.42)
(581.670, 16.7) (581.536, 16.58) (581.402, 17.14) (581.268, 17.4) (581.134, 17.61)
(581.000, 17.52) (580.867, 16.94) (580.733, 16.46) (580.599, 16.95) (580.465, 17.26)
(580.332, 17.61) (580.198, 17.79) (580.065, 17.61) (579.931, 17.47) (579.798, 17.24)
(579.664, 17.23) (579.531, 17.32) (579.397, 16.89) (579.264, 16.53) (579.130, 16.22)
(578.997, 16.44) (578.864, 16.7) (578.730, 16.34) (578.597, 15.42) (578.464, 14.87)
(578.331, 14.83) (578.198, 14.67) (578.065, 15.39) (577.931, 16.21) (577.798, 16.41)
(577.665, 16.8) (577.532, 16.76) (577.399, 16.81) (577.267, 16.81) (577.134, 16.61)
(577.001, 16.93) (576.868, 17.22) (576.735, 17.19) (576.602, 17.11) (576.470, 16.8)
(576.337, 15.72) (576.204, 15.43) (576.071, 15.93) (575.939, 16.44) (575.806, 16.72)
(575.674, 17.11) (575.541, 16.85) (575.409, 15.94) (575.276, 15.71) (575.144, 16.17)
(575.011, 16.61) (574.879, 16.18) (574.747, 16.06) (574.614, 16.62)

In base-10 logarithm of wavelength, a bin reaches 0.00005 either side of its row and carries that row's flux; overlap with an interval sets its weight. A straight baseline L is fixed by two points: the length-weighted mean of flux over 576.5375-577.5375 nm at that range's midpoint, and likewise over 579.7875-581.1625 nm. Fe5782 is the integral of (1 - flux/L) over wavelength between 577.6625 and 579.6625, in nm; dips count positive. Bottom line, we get 0.12 nm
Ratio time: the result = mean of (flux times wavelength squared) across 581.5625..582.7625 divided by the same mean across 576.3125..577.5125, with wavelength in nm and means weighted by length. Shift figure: 1.04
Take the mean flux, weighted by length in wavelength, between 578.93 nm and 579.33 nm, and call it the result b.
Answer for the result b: 16.4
